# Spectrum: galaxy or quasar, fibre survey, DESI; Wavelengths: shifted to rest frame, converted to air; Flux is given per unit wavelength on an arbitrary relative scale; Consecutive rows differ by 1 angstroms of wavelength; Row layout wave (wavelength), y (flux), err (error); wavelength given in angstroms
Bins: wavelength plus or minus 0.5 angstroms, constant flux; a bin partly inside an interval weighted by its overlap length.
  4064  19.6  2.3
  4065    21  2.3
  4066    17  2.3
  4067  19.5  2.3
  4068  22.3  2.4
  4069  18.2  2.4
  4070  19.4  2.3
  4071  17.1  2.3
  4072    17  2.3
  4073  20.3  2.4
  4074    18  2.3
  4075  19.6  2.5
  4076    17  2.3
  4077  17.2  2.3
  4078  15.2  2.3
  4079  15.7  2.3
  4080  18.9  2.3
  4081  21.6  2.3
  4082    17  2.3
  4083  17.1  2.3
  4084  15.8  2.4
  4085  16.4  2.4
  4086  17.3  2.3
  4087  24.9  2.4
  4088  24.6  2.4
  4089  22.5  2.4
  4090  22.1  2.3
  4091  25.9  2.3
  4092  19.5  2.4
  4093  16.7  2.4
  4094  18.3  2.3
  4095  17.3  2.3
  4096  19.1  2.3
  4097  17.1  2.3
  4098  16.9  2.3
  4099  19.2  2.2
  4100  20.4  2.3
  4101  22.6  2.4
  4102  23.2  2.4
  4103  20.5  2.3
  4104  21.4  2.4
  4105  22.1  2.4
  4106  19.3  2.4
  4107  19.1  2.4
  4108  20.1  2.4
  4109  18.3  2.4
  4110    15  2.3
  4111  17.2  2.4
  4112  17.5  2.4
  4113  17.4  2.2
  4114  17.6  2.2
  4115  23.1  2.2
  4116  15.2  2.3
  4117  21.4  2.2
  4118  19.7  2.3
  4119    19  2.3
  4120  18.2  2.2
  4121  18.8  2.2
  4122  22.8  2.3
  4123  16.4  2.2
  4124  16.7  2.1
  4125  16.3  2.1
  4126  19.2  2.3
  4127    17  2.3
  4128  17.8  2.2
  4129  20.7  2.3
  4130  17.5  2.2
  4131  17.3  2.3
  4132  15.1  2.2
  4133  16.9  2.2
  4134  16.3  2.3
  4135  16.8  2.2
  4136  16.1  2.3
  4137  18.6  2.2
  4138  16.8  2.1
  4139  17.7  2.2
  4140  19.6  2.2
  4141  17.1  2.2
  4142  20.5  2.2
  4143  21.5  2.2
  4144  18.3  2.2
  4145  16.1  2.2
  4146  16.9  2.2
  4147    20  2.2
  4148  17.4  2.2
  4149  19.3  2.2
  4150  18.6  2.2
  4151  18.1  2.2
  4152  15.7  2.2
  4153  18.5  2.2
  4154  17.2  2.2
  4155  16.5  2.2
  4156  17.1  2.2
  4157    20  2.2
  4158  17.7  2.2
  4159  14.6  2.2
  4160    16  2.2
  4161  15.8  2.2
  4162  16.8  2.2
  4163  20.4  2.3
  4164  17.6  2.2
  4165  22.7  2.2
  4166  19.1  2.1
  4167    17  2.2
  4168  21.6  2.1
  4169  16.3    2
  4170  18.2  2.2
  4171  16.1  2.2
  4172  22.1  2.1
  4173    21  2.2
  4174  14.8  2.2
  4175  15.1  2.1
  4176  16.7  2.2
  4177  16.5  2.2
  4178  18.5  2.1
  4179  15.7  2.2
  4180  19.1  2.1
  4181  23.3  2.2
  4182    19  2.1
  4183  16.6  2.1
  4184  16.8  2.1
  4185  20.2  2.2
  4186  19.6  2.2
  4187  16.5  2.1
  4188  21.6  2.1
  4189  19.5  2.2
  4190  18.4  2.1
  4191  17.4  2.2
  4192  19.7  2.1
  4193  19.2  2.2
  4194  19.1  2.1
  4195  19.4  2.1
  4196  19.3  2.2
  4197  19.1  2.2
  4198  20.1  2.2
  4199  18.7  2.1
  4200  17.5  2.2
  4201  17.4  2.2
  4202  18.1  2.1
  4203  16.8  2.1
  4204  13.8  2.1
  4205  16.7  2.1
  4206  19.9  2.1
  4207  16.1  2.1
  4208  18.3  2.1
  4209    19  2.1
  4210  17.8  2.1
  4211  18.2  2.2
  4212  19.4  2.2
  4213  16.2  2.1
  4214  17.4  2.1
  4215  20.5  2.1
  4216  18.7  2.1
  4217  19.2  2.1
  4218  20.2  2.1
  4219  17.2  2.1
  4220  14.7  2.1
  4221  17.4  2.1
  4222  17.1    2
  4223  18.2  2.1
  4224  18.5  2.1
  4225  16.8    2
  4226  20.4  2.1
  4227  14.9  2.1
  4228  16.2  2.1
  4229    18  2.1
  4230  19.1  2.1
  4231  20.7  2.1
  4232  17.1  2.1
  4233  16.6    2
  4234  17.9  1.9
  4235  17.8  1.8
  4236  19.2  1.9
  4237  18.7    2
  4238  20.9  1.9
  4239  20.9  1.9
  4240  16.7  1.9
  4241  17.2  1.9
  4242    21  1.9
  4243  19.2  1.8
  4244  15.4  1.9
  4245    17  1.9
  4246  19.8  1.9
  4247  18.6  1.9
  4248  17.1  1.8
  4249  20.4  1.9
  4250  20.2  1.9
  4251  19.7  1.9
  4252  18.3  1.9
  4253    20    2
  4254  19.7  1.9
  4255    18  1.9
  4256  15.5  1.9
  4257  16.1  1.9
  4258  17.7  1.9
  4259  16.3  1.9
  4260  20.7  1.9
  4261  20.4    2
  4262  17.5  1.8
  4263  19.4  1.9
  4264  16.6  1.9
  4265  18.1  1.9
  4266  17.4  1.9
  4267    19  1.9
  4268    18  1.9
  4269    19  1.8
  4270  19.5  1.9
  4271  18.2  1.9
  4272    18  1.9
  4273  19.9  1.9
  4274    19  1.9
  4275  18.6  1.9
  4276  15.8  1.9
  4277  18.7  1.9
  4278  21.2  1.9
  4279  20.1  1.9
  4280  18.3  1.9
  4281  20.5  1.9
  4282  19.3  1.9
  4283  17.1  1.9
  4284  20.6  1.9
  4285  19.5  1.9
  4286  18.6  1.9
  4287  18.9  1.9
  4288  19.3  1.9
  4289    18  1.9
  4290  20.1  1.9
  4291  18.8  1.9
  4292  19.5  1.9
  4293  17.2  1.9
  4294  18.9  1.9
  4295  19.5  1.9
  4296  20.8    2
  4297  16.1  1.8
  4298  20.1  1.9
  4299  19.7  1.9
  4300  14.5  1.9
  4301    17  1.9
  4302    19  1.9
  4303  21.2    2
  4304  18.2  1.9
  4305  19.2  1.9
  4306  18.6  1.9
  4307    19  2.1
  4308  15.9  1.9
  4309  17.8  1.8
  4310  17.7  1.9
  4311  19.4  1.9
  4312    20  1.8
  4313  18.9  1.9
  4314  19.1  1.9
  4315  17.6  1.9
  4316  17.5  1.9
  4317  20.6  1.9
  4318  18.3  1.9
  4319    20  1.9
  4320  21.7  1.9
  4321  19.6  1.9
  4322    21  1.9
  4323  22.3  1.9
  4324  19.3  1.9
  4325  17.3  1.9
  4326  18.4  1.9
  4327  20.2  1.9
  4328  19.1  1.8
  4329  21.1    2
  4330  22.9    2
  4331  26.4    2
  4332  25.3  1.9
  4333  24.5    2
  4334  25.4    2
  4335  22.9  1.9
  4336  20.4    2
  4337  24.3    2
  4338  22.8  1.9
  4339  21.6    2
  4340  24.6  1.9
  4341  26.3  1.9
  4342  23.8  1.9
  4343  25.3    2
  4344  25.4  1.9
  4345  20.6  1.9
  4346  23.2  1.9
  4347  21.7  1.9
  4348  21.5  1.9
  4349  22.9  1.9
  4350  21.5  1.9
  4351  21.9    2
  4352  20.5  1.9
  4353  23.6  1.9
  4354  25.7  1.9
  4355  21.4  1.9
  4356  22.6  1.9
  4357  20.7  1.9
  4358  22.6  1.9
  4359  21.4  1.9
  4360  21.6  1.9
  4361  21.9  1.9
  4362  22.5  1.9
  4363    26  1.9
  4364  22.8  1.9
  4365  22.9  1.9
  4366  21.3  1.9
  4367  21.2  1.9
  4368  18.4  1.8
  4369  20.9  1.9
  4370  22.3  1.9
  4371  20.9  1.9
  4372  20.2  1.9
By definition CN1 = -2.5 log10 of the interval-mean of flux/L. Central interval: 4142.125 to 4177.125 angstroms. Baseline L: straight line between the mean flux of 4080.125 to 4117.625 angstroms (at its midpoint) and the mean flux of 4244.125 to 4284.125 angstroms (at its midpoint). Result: 0.07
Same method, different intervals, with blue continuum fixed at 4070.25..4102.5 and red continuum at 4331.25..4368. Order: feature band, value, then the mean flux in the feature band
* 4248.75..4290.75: 0.16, 18.7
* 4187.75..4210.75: 0.13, 18.3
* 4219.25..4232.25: 0.20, 17.6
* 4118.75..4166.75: 0.11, 17.9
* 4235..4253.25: 0.14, 18.9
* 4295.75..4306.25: 0.20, 18.5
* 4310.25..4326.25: 0.16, 19.4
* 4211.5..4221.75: 0.16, 18.1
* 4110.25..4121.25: 0.06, 18.6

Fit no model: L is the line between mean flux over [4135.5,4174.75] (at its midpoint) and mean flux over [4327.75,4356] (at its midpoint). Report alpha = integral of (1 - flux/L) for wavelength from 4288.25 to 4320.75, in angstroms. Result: 4.93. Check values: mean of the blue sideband 18.1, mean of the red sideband 23.1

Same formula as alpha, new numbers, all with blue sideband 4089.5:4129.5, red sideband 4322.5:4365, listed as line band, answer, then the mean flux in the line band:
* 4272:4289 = 2.04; 19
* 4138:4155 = 1.29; 18.2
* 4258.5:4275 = 2.20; 18.6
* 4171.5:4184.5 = 1.32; 18.1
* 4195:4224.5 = 3.71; 18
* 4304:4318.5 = 2.32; 18.5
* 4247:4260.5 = 1.77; 18.4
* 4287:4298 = 1.47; 18.9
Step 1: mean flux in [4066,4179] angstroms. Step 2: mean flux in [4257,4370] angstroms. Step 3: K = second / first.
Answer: 1.10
